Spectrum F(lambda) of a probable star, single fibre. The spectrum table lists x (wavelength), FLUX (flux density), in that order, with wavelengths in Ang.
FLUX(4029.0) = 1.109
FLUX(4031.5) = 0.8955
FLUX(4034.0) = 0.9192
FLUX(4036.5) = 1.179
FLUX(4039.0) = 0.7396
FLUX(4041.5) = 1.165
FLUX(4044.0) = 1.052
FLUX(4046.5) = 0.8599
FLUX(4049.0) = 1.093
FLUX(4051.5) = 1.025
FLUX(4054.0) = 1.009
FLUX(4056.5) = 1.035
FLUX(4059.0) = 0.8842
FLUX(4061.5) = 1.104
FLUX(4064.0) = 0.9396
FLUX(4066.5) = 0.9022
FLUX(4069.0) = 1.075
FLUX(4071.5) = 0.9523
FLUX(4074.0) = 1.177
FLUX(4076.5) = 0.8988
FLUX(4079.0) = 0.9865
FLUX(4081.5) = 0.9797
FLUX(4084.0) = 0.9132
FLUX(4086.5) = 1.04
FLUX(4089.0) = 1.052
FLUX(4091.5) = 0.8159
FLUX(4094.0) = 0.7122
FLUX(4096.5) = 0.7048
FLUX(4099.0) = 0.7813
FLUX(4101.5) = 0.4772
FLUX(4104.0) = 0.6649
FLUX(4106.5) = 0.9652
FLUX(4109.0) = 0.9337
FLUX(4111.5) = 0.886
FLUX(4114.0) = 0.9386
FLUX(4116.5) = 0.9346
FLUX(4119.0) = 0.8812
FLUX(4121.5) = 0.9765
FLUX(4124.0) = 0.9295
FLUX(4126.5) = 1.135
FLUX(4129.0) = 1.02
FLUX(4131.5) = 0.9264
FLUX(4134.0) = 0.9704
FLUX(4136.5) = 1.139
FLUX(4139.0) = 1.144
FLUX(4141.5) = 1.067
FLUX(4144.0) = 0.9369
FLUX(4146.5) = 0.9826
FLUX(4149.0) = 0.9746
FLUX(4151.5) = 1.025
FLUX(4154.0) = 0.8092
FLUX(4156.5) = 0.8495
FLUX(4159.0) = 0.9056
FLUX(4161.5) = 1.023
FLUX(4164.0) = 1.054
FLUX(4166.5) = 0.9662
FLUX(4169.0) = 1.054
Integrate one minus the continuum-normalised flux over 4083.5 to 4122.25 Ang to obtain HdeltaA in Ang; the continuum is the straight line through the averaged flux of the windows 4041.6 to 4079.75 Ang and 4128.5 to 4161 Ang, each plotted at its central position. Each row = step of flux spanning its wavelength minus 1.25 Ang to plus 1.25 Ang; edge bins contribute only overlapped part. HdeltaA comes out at 5.49 Ang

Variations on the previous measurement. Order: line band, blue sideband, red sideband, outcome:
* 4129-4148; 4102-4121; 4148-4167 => -2.16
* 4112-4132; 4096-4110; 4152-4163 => -3.91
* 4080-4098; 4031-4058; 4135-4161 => 1.90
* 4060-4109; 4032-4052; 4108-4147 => 4.48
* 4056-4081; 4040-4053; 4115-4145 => 0.77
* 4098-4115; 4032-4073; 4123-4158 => 3.23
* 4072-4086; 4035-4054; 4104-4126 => -0.32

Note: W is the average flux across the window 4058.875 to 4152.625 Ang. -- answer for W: 0.943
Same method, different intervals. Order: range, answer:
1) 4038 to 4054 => 0.995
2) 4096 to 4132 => 0.88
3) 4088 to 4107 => 0.76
